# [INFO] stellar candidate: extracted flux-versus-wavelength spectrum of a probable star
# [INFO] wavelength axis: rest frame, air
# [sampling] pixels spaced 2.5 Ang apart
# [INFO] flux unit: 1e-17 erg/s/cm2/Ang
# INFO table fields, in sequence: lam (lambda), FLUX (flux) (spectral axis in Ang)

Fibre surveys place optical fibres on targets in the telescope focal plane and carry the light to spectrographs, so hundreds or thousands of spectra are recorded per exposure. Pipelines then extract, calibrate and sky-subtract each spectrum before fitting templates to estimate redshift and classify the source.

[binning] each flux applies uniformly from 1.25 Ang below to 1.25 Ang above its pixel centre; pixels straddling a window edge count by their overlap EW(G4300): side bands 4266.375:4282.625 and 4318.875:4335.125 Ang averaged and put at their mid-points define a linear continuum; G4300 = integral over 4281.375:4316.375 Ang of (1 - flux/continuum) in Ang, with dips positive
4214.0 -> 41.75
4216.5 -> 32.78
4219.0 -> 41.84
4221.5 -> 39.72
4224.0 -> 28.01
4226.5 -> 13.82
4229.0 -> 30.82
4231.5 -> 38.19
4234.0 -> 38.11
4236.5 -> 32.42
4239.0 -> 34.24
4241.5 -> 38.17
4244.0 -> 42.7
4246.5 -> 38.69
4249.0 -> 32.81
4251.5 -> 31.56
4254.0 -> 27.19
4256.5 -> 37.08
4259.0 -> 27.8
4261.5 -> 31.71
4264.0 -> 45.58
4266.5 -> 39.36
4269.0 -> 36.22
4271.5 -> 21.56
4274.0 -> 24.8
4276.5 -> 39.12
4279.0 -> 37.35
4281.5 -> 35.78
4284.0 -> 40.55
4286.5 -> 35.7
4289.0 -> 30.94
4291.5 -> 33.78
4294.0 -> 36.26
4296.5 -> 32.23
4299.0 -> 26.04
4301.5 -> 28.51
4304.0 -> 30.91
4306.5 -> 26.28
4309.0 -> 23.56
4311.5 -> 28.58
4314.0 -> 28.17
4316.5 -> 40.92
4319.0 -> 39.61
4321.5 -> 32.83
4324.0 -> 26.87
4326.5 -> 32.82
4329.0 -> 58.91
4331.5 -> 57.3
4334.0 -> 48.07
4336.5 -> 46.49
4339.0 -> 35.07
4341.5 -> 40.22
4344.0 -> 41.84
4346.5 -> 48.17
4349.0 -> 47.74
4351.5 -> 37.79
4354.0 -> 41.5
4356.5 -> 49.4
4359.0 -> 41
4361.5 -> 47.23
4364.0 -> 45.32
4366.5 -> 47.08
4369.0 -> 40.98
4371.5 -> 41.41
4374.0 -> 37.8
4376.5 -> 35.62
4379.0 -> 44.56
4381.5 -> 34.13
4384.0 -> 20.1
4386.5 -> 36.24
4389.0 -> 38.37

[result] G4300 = 5.4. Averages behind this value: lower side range 33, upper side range 42.5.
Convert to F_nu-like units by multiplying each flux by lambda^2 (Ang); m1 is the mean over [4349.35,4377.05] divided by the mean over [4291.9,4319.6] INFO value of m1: 1.4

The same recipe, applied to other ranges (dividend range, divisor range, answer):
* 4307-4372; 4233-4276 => 1.25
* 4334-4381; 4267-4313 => 1.39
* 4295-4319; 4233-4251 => 0.85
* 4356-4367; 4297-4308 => 1.67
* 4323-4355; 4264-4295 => 1.29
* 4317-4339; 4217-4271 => 1.28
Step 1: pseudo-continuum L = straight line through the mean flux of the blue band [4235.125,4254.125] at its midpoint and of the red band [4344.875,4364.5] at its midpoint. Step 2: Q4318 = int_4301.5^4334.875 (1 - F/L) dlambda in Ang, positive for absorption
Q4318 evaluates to 4.5 Ang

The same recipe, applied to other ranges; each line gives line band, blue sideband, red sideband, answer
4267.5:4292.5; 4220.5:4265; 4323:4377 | 2.3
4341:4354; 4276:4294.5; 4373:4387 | -3.0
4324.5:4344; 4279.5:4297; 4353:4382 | -2.6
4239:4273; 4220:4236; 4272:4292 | -1.6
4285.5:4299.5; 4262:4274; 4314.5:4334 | 1.7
